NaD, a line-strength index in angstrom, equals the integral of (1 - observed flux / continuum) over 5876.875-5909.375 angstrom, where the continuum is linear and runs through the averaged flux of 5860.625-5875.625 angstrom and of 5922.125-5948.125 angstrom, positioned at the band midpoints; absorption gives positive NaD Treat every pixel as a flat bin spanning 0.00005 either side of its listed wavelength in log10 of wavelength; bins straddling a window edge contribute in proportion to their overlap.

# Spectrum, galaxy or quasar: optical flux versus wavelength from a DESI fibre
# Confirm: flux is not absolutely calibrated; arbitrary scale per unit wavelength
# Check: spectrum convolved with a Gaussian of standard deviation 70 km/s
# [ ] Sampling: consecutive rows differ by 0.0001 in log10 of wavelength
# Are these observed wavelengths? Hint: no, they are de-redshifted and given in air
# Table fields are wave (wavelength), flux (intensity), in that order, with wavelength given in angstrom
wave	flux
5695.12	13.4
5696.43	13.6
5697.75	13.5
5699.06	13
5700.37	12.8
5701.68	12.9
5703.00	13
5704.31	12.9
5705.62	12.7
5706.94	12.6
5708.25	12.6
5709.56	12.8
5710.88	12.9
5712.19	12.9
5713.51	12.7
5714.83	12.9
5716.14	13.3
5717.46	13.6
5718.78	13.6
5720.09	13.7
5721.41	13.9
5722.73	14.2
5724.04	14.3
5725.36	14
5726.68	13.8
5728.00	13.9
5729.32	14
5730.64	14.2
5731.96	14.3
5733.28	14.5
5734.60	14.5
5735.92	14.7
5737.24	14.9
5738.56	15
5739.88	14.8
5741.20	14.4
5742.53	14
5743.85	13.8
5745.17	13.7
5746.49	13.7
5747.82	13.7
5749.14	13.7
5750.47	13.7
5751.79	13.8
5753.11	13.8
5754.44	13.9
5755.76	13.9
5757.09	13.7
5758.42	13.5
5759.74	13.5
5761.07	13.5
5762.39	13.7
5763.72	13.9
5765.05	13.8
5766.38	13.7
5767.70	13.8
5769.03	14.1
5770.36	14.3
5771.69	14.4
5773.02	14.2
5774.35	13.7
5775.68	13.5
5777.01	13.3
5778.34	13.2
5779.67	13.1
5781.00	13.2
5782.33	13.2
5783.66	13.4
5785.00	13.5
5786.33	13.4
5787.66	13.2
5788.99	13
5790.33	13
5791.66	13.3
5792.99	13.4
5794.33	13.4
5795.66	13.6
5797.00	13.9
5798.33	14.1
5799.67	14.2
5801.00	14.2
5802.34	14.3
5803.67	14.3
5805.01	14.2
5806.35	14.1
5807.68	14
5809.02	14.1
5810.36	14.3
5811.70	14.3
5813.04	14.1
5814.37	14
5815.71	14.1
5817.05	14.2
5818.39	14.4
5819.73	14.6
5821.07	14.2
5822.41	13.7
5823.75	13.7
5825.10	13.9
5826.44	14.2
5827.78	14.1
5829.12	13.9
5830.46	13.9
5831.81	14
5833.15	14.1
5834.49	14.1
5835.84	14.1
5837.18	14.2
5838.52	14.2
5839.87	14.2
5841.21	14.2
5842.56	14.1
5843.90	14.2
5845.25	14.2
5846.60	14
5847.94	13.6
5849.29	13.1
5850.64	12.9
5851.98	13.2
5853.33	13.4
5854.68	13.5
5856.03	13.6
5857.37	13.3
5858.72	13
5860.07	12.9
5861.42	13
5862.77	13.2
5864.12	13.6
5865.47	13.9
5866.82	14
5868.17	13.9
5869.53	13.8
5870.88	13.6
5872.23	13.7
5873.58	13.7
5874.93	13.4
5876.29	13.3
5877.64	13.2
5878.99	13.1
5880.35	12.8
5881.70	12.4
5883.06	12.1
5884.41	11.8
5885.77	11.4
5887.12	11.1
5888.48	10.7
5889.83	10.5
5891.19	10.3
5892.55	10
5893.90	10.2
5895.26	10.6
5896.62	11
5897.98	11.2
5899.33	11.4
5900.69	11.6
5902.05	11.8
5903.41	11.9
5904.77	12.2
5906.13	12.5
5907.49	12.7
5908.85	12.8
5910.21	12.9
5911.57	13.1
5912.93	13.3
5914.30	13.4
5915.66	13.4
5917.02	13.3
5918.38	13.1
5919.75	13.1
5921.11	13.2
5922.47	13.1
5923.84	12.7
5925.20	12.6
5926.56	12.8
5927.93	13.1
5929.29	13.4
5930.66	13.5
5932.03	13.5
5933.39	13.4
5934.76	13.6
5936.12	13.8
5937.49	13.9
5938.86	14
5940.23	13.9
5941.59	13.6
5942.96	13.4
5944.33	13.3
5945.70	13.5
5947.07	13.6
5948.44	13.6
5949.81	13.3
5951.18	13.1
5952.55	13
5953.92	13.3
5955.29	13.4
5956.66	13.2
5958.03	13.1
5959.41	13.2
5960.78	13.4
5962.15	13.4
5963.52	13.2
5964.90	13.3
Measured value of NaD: 4.6 angstrom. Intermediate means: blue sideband 13.6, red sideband 13.4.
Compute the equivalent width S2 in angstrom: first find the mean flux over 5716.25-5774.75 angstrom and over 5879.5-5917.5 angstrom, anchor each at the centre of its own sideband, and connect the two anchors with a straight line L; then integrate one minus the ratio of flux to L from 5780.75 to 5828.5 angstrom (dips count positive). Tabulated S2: -2.54 angstrom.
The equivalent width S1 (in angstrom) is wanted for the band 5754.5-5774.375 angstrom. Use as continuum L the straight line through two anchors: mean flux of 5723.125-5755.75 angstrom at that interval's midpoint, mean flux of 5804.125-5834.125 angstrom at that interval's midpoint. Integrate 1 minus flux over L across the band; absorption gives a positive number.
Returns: 0.37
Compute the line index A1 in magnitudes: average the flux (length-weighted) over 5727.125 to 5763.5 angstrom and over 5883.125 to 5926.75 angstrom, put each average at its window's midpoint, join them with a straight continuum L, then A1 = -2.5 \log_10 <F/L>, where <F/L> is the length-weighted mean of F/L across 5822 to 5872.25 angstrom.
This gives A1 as -0.08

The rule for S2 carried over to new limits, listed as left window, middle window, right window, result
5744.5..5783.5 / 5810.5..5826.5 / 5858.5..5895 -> -1.22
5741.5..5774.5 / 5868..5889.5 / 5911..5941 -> 1.25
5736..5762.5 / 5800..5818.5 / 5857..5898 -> -1.32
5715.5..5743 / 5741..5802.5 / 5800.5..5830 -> 2.06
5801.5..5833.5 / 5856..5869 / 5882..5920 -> -0.52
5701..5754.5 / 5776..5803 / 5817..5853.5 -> 0.69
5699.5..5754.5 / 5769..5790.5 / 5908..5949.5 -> 0.14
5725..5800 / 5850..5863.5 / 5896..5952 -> 0.13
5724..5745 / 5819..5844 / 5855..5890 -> -1.40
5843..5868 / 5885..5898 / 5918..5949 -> 2.67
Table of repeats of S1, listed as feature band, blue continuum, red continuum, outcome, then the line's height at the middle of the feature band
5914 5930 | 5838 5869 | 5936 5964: 0.46 angstrom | 13.5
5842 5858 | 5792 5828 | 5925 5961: 0.31 angstrom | 13.9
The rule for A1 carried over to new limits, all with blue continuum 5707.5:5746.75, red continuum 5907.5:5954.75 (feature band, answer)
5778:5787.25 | 0.03 mag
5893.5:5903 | 0.20 mag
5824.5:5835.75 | -0.04 mag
